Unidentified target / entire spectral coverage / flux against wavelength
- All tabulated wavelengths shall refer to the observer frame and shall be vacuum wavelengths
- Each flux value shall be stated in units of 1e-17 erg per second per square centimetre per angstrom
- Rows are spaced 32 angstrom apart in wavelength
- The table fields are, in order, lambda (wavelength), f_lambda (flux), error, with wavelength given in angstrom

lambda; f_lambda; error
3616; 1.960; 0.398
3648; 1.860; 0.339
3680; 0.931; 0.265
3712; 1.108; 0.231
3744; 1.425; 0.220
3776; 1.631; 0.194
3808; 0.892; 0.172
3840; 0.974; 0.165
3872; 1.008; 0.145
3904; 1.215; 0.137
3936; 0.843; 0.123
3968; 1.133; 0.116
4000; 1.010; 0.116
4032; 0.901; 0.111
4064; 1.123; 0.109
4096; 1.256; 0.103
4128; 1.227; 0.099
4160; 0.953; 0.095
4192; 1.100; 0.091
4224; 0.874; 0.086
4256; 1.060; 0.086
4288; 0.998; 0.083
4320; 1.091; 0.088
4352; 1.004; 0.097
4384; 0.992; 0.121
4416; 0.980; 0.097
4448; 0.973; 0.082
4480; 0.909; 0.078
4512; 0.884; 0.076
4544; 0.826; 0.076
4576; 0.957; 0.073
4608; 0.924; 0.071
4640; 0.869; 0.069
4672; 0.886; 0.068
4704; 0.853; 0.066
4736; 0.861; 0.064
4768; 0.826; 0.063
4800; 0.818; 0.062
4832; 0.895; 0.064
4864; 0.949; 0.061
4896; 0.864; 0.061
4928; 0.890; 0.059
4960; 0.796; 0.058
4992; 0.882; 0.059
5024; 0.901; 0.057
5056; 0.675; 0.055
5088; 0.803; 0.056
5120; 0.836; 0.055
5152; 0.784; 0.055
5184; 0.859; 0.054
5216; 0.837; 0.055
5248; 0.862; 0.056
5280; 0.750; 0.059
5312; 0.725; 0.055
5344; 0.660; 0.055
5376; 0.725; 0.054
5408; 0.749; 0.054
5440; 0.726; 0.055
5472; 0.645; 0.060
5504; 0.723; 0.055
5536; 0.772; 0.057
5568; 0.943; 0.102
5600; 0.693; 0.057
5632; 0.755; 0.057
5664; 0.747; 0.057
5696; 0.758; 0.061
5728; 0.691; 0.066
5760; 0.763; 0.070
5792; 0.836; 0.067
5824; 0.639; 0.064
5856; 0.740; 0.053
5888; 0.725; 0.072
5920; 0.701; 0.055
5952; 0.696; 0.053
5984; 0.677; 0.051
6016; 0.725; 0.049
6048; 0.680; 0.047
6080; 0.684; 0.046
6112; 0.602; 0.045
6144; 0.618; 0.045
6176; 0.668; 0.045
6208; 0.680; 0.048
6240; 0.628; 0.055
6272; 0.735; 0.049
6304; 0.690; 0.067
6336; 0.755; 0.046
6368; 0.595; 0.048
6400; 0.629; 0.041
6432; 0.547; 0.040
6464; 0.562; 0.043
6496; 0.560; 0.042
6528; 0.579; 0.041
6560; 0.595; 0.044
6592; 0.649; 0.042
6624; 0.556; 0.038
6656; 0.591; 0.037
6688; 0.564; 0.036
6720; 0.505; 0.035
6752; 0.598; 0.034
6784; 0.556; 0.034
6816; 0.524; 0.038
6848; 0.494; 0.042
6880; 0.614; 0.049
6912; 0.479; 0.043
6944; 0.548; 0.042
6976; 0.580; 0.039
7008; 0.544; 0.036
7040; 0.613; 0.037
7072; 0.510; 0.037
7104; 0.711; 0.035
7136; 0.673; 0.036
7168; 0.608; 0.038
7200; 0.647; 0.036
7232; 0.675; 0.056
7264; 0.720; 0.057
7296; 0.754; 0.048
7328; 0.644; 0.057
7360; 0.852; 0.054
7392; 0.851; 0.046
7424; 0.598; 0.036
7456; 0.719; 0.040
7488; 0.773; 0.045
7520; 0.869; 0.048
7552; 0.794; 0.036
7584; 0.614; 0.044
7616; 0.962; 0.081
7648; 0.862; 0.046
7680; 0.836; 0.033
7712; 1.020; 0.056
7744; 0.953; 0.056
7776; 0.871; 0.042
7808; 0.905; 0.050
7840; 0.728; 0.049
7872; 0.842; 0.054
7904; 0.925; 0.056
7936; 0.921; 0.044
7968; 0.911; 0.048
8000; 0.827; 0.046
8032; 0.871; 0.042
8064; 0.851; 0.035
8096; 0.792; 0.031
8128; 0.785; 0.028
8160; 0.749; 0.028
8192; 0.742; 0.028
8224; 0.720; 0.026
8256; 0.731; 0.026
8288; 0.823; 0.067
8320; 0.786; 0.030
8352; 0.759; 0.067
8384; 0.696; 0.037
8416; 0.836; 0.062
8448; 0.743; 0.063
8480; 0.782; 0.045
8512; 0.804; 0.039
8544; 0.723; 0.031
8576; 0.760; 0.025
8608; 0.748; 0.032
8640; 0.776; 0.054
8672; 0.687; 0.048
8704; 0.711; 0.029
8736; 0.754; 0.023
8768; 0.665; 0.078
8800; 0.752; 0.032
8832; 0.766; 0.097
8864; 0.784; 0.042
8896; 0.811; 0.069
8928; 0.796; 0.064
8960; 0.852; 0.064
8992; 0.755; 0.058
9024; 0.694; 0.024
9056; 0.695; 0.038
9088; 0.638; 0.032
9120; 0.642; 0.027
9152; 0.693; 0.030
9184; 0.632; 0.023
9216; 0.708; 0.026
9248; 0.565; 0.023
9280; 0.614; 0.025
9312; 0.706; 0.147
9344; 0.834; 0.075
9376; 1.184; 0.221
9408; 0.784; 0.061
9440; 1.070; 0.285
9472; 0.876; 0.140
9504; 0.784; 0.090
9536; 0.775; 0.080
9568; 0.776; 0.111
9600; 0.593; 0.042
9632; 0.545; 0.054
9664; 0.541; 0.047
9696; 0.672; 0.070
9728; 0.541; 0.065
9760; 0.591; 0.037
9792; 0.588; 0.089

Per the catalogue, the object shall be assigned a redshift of 0.908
